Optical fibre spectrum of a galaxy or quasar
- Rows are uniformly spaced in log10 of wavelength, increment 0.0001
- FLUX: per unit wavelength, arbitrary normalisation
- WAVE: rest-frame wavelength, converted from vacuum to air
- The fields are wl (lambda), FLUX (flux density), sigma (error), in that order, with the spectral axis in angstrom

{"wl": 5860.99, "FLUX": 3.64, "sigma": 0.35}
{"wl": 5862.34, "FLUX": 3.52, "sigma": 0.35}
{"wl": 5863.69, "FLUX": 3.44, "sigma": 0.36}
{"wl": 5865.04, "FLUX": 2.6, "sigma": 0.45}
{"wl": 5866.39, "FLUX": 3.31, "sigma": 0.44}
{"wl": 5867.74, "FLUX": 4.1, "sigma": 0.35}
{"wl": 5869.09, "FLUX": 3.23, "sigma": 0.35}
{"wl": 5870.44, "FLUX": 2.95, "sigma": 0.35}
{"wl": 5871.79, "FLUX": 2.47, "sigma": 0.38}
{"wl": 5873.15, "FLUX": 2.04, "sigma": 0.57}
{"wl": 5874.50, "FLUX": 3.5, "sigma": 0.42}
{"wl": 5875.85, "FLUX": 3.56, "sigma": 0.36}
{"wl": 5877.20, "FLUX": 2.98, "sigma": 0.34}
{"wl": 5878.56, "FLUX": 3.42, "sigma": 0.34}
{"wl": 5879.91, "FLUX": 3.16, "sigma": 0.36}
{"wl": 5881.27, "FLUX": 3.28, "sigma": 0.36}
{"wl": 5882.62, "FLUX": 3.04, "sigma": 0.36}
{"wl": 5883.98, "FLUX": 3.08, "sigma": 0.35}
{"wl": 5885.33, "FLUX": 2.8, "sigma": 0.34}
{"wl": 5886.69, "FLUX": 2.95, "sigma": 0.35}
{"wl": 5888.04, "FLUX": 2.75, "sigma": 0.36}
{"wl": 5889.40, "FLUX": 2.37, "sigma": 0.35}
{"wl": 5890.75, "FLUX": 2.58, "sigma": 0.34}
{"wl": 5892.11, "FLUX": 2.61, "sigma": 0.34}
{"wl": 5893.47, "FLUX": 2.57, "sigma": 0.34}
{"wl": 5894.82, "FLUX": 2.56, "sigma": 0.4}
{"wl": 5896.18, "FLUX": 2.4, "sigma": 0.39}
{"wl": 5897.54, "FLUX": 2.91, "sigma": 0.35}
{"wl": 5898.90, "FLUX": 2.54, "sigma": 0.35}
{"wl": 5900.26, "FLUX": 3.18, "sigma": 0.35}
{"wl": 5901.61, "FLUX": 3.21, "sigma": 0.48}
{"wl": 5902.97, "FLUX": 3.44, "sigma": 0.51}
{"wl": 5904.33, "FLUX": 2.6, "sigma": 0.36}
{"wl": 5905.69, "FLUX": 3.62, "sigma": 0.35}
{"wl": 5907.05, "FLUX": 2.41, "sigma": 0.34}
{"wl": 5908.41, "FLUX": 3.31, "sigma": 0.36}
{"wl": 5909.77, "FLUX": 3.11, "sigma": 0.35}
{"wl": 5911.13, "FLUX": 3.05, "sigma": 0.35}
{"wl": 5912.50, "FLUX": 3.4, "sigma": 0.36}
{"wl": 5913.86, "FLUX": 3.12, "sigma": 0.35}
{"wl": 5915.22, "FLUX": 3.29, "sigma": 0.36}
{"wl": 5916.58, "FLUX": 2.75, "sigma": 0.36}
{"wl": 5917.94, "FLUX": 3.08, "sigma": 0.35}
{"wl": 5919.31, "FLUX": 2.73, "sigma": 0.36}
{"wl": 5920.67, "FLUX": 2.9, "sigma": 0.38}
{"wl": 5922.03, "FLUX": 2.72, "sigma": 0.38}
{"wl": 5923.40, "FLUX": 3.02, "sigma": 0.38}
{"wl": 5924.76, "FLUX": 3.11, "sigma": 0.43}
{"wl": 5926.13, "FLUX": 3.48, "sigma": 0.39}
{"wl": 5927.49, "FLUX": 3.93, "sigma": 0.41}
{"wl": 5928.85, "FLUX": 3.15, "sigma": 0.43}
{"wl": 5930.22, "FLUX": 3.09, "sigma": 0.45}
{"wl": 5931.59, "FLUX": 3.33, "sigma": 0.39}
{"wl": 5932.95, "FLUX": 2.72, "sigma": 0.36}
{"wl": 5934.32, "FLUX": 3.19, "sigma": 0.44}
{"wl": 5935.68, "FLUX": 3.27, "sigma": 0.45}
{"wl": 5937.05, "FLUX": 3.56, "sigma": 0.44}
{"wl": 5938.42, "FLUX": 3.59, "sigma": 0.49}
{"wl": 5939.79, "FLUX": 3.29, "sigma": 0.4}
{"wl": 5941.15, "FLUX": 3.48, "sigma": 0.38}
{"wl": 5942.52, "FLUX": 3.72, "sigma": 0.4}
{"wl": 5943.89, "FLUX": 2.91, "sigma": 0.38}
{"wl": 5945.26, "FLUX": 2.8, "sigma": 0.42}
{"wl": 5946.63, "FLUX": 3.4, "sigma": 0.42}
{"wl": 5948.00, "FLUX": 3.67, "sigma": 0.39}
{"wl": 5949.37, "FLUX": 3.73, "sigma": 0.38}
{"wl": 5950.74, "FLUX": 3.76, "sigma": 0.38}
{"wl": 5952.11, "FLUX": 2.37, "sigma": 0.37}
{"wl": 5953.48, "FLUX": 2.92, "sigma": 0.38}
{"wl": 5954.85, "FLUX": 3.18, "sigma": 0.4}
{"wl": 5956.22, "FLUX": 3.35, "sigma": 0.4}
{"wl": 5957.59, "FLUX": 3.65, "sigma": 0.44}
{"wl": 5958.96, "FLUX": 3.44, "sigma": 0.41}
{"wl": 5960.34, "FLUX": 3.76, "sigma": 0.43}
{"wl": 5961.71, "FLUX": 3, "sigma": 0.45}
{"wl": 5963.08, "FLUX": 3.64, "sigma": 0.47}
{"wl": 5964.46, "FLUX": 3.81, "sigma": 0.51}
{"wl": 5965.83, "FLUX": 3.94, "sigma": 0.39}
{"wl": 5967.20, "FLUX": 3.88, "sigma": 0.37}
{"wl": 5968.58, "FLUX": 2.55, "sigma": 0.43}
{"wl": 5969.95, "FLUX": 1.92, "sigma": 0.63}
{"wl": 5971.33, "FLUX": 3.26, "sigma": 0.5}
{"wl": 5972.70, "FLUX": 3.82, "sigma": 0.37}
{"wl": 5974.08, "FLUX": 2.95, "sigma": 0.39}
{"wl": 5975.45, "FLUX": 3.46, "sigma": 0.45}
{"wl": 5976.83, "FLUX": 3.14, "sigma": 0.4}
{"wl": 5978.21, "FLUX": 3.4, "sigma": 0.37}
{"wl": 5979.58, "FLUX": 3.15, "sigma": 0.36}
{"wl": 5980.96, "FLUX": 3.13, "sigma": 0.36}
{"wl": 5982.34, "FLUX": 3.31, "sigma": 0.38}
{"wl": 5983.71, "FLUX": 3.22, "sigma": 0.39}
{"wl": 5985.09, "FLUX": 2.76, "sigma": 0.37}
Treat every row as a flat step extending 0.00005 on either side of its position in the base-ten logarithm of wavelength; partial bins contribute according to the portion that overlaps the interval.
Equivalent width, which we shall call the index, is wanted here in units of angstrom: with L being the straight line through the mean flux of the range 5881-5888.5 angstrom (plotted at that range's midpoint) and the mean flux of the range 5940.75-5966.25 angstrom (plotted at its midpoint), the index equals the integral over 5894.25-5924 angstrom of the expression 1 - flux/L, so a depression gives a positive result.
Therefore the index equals 1.43 angstrom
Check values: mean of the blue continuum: 2.98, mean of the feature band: 2.97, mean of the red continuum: 3.39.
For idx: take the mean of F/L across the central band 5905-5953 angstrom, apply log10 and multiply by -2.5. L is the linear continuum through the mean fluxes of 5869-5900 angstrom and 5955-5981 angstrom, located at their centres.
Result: -0.03 mag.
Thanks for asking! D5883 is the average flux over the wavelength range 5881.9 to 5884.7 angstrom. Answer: 3.06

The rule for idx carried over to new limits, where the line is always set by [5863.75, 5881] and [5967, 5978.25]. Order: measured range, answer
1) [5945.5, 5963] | -0.08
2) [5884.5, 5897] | 0.19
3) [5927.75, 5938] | -0.04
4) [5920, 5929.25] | -0.03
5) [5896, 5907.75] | 0.06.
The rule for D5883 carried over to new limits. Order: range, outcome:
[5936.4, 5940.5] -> 3.48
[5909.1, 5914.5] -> 3.17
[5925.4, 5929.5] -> 3.52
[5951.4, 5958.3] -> 3.1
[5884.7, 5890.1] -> 2.72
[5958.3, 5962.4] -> 3.4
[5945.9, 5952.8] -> 3.38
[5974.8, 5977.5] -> 3.29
